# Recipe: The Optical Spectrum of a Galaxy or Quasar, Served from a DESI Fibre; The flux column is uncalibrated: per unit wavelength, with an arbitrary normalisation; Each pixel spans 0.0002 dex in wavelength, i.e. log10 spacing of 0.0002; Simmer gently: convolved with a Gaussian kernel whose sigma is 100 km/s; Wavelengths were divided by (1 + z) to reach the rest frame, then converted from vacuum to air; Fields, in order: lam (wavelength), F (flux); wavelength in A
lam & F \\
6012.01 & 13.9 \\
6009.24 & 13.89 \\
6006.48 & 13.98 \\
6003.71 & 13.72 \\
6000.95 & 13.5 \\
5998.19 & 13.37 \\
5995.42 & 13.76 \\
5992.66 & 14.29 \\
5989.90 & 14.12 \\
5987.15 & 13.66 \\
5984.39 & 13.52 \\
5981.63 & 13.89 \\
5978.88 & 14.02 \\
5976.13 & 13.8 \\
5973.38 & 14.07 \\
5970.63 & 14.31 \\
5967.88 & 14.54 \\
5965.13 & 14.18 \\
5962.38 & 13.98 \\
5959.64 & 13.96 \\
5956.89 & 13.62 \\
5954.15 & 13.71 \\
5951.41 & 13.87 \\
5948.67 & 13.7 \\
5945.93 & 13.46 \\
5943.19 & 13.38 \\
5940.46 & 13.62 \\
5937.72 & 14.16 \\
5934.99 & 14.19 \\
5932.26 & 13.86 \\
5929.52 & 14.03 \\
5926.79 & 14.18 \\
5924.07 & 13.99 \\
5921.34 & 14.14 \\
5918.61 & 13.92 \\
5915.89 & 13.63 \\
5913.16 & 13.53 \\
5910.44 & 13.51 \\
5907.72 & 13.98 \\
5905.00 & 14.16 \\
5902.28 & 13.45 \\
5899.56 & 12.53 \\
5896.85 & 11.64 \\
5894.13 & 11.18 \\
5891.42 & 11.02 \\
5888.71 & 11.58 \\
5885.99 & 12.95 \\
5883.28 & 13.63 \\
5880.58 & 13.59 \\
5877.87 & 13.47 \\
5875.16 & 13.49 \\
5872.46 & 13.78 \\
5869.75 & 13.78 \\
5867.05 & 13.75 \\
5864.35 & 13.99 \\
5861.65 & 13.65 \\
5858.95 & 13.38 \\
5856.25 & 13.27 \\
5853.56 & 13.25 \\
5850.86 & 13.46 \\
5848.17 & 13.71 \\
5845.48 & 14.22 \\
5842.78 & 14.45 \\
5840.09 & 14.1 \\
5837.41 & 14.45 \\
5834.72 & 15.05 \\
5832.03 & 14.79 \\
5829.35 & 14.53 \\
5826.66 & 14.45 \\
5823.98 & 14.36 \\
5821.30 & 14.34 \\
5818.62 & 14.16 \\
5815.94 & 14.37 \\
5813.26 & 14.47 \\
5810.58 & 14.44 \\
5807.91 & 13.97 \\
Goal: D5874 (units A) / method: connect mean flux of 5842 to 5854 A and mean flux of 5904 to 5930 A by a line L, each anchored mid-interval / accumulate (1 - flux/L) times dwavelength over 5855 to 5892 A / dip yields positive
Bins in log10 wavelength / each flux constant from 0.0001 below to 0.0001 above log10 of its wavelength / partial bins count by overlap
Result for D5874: 1.5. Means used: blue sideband 13.8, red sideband 13.9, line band 13.3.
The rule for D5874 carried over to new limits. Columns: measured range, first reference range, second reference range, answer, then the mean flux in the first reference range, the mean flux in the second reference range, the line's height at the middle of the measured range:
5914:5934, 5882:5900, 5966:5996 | -1.9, 12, 14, 12.8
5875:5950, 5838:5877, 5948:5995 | 2.7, 13.7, 14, 13.8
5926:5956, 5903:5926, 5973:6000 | 0.1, 13.9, 13.8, 13.8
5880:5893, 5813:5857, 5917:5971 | 1.5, 14.2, 13.9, 14.1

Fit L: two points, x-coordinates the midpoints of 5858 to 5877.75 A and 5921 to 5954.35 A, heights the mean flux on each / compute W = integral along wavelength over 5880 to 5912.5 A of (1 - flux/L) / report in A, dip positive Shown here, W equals 2.3 A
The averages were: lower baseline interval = 13.7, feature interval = 12.8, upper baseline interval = 13.9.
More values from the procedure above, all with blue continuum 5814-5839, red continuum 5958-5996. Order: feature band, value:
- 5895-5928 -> 1.63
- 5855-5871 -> 0.82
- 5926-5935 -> 0.08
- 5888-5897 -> 1.88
